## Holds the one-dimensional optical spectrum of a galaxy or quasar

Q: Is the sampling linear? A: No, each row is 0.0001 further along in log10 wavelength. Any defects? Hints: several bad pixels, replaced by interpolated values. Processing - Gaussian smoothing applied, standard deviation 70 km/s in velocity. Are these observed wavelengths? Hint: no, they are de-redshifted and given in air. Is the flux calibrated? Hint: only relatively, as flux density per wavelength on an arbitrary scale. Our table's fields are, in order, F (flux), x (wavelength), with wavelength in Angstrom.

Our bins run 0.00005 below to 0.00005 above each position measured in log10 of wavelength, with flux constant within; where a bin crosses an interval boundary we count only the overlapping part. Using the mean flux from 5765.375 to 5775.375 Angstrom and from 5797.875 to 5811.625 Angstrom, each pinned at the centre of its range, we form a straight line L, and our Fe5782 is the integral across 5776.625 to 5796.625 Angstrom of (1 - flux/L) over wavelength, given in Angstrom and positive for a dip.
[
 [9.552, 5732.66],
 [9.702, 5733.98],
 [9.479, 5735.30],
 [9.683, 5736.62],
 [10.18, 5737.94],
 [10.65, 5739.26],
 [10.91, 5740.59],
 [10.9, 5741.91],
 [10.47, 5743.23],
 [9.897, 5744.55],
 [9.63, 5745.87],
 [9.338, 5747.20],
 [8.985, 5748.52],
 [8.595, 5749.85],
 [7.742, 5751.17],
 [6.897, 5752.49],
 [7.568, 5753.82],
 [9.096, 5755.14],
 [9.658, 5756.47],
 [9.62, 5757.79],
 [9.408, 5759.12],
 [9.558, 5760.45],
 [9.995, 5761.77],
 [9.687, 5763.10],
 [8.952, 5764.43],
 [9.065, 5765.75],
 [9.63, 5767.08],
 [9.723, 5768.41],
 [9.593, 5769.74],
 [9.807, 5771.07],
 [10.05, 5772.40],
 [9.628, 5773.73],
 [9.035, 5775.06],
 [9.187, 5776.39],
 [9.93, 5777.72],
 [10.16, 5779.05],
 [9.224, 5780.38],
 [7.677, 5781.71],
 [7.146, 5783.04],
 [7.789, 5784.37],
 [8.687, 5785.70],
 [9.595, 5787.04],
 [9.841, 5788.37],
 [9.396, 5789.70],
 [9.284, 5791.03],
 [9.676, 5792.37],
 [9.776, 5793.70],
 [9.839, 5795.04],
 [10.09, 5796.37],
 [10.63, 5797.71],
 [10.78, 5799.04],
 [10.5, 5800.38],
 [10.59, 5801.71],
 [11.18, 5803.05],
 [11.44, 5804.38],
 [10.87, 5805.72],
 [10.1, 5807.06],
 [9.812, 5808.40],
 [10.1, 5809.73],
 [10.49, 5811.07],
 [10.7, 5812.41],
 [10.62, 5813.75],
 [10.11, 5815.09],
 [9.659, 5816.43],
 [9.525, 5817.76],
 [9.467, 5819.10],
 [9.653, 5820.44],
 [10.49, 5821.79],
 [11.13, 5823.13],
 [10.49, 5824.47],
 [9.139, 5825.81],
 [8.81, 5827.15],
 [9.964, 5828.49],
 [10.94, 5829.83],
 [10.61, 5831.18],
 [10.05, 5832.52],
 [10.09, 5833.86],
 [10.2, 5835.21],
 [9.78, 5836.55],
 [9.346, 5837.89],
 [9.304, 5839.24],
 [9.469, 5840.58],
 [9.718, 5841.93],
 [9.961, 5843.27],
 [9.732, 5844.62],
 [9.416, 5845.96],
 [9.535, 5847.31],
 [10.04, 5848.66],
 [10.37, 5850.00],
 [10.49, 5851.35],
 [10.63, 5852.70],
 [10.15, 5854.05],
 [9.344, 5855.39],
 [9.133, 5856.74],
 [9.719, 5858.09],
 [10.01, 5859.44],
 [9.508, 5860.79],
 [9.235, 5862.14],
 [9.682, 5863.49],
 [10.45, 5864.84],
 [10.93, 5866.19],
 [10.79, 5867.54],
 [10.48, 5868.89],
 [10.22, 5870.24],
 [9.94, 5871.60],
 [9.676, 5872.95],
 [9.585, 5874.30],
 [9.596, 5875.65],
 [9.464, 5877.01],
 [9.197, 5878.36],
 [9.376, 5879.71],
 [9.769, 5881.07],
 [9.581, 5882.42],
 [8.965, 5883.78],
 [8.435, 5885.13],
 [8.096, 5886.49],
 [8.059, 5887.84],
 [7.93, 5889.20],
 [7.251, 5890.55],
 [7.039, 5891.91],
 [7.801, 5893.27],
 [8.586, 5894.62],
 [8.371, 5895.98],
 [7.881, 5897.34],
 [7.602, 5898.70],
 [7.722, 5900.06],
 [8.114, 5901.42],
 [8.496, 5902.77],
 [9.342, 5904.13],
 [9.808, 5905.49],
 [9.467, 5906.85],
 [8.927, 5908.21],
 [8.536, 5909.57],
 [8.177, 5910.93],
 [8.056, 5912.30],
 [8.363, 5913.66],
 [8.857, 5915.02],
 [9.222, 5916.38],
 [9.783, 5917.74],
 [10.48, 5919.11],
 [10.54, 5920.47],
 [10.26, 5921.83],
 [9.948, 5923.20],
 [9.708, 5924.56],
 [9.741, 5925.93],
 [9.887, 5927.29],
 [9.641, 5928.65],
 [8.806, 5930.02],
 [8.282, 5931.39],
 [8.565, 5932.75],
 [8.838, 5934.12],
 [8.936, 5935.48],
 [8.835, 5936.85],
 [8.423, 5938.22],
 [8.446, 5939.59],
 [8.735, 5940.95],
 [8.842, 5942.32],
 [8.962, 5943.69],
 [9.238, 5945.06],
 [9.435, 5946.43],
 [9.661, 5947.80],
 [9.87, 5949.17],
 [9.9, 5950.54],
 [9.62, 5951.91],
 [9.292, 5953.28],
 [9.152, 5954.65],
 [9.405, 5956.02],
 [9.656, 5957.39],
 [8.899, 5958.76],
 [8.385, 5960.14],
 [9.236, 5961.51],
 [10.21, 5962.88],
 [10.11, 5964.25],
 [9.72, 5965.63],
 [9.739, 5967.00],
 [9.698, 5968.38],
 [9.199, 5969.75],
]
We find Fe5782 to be 1.7 Angstrom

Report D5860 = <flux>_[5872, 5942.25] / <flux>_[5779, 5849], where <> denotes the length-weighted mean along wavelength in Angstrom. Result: 0.9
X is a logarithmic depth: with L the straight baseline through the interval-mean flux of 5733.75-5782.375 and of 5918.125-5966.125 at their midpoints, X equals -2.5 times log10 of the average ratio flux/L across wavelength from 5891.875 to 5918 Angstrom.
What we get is 0.10 mag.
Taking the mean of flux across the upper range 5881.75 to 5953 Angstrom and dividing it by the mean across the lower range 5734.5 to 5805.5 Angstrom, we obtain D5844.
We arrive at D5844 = 0.9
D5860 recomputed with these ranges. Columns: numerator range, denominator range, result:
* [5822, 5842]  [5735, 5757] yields 1.06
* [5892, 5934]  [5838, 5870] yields 0.90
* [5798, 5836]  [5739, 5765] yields 1.10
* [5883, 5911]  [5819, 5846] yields 0.84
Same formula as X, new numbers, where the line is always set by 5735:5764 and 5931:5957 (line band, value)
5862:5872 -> -0.12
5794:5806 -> -0.14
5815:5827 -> -0.07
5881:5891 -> 0.09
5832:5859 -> -0.06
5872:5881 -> -0.03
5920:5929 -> -0.10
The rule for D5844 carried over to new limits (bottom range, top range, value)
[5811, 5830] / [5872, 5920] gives 0.87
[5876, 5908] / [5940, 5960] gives 1.09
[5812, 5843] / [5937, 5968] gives 0.93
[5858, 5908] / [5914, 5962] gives 1.02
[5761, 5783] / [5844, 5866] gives 1.05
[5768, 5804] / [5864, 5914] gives 0.93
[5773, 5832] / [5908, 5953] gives 0.93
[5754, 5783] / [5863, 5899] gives 0.97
